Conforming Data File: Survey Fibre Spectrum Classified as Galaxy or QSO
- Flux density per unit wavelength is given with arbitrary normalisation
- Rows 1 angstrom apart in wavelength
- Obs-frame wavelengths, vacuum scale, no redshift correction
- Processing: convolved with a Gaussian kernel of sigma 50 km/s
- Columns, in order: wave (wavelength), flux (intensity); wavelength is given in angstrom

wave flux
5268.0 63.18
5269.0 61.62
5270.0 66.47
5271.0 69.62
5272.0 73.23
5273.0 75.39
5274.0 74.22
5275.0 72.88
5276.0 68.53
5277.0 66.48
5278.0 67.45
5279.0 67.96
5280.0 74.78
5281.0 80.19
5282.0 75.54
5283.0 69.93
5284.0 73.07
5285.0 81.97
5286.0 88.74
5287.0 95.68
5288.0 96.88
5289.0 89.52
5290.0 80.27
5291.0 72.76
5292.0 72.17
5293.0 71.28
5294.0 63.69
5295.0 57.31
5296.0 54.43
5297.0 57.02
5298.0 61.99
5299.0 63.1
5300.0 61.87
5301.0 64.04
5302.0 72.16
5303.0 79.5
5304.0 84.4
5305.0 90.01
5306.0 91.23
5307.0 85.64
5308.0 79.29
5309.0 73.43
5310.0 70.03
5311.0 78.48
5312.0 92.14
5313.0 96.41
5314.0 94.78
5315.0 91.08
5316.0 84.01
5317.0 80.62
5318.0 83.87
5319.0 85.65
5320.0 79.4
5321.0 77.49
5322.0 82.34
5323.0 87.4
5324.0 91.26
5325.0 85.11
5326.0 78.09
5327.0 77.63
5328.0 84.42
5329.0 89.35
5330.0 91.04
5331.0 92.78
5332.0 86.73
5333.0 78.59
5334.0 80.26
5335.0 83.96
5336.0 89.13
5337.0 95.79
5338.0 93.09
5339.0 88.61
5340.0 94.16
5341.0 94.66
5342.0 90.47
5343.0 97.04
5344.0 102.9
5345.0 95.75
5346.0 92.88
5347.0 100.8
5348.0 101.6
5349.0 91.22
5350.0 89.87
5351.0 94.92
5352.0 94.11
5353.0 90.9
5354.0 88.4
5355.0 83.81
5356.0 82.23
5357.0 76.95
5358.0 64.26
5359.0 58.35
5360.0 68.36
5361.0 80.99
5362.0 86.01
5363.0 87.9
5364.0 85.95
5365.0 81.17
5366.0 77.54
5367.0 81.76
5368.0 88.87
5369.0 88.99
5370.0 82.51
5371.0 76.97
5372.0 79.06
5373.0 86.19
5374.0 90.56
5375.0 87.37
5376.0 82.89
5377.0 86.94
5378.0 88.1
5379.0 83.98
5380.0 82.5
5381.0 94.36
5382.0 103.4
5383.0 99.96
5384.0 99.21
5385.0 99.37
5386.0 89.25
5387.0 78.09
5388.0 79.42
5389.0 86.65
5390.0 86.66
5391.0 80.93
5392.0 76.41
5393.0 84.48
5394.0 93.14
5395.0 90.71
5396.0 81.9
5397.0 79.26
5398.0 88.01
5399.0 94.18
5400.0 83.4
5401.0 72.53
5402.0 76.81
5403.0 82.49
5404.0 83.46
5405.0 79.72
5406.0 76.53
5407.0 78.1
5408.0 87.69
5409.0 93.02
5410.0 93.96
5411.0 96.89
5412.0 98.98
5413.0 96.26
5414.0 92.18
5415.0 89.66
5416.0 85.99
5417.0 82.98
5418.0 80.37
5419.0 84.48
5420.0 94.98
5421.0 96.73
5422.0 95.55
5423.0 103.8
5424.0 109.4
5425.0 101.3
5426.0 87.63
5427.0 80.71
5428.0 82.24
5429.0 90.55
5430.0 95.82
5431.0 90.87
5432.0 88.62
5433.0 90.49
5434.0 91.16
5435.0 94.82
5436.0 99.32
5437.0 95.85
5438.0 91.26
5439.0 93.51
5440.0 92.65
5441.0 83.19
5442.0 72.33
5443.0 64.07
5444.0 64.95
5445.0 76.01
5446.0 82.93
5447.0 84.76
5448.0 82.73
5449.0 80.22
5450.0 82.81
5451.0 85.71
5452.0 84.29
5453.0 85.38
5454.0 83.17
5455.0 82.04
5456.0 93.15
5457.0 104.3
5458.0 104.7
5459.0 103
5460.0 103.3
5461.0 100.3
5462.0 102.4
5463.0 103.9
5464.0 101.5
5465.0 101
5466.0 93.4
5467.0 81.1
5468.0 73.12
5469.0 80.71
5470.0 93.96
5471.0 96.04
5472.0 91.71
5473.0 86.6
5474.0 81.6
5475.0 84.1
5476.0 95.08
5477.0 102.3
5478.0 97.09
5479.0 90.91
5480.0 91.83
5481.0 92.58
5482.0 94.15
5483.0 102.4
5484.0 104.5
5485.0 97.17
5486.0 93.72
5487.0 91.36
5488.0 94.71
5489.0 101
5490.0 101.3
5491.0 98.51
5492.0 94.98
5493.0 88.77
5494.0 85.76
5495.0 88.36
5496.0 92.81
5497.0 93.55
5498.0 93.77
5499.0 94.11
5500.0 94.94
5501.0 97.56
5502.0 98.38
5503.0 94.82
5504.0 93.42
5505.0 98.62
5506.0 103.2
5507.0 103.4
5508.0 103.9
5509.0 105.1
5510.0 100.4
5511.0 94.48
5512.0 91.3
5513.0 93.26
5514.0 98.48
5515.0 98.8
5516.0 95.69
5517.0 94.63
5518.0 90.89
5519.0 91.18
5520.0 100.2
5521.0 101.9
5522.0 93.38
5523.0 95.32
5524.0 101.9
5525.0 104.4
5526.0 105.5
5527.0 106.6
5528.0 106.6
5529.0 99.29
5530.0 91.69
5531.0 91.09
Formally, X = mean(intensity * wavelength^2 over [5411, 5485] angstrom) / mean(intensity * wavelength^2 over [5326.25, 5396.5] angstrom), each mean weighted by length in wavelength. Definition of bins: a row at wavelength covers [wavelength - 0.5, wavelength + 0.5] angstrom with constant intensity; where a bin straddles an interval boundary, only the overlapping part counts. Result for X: 1.1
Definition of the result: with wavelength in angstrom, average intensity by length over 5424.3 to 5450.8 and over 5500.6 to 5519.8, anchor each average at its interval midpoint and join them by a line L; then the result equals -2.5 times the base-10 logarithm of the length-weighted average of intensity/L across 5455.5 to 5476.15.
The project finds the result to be -0.041 mag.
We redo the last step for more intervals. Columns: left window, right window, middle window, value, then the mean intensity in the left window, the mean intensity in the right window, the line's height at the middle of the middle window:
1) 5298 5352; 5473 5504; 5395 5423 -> 0.04 mag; 85.9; 94.3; 90.2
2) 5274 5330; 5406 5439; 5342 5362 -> -0.04 mag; 78.2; 91.7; 83.8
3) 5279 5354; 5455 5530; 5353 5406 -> 0.05 mag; 83.2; 96.1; 87.8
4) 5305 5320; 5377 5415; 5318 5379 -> 0.00 mag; 84.8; 87.4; 85.9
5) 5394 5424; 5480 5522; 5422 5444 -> 0.00 mag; 88.1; 96.2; 90.2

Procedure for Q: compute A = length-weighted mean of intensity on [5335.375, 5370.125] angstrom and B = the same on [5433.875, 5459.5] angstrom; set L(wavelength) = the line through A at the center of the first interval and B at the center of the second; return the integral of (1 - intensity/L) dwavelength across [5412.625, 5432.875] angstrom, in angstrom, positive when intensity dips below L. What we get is -1.0 angstrom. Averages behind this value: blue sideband 87.5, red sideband 86.8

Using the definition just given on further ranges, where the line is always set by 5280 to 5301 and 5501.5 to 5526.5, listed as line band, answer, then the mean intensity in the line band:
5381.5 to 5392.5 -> -0.7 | 89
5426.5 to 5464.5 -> 0.5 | 89.2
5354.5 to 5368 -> 0.4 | 78.5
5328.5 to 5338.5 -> -1.3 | 88.1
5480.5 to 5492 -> -0.3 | 97.3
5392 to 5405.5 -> 0.3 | 83.6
